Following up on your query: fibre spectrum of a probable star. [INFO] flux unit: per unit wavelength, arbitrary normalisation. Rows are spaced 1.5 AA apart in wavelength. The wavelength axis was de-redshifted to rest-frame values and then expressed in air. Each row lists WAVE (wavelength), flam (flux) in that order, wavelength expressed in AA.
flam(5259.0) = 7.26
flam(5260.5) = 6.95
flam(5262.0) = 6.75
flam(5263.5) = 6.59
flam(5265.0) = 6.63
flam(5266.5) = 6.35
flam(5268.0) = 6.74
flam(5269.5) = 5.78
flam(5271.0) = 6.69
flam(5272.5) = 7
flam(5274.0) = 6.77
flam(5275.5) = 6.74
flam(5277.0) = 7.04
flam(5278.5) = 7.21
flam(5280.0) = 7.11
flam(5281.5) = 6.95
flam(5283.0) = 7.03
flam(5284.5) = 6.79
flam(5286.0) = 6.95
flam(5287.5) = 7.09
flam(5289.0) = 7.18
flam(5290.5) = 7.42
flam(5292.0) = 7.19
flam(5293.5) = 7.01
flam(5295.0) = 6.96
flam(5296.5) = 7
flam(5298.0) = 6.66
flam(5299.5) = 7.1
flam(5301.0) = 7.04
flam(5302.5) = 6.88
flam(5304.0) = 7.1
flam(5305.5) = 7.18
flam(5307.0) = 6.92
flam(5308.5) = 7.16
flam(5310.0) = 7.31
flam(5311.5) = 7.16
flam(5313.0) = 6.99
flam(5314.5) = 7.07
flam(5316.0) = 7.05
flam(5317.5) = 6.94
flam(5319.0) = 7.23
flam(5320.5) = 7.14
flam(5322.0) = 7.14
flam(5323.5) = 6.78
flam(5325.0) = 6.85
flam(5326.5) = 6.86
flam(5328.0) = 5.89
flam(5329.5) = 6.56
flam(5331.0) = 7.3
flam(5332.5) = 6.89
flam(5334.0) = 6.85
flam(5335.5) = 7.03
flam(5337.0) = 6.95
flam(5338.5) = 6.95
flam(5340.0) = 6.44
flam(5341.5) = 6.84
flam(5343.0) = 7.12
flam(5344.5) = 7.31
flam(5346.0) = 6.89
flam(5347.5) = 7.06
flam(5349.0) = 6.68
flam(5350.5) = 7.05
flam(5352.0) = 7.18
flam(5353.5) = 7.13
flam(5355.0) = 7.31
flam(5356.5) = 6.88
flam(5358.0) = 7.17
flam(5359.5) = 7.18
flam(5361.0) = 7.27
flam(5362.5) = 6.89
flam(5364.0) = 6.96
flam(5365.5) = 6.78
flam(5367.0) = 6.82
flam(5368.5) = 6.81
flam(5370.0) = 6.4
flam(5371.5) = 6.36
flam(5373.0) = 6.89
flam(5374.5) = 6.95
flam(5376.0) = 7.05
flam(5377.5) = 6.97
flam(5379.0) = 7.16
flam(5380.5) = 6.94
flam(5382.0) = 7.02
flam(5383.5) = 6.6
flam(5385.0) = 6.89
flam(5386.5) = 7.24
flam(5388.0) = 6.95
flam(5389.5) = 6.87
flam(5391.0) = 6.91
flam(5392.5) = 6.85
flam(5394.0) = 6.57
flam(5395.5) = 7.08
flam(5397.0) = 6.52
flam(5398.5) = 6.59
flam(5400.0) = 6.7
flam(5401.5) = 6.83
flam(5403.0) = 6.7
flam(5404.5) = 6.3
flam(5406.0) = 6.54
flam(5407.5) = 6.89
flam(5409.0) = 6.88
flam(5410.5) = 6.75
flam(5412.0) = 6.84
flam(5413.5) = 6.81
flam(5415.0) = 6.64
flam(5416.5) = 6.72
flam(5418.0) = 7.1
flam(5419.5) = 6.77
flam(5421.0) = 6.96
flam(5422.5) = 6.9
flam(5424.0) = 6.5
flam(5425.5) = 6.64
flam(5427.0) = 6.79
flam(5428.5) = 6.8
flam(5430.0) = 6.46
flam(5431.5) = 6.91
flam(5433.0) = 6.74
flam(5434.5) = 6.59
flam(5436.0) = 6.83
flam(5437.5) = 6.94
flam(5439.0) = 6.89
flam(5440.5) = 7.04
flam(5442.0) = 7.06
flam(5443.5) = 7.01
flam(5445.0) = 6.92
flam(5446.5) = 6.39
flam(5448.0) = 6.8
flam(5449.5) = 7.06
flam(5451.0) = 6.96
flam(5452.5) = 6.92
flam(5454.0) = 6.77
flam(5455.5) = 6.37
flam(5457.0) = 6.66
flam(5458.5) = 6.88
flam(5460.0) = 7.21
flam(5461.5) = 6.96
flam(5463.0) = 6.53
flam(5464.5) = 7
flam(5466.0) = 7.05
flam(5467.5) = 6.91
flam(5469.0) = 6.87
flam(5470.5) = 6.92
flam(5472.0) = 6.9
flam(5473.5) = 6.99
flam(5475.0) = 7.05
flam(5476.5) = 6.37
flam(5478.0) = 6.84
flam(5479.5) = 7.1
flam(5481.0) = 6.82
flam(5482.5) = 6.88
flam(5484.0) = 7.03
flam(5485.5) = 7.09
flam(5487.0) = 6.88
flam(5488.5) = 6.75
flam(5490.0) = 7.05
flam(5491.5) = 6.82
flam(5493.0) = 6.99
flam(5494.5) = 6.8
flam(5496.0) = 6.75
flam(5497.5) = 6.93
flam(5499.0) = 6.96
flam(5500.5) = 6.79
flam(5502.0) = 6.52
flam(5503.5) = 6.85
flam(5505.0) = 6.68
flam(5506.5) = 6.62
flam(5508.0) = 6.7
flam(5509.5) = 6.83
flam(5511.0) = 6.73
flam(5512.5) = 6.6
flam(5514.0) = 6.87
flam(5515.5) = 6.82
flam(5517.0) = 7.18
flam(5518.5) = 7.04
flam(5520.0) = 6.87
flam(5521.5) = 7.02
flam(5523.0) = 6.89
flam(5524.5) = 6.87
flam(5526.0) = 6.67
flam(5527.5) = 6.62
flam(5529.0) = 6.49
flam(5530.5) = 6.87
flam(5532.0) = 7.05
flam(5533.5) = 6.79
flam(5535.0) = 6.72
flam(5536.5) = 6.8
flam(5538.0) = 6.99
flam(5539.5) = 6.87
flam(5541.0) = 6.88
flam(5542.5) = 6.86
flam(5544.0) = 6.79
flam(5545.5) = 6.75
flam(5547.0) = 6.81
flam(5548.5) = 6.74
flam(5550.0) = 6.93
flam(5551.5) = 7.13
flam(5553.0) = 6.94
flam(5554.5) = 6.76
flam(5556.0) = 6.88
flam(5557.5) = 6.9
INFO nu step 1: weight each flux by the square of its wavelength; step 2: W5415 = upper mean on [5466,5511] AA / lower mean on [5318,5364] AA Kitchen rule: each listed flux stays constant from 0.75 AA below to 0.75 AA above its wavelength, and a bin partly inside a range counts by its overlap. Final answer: 1.04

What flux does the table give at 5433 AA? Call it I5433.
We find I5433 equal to 6.74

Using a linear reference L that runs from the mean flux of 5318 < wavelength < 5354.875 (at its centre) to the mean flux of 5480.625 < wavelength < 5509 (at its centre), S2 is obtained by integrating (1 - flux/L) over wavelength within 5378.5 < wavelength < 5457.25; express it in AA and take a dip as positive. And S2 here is 0.90 AA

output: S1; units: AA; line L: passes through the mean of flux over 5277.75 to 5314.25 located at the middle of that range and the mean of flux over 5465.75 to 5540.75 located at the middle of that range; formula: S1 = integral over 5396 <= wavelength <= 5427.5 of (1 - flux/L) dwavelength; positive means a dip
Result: 0.9 AA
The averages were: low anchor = 7.06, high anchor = 6.85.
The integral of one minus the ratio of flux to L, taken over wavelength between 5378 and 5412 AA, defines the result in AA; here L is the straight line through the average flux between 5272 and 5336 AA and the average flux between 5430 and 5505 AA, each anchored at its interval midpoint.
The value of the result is 0.5 AA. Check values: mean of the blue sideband 6.99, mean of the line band 6.81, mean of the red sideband 6.86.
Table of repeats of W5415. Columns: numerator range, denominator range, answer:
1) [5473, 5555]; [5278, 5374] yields 1.05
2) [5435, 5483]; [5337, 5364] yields 1.02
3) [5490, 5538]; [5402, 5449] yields 1.04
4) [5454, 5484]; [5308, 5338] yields 1.04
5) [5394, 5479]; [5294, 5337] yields 1.02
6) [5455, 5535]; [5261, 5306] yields 1.07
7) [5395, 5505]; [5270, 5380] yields 1.03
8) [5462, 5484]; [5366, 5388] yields 1.04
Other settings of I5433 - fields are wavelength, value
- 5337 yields 6.95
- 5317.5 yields 6.94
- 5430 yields 6.46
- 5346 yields 6.89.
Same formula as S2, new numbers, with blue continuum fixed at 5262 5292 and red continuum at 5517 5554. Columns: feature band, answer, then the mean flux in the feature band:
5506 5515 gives 0.16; 6.73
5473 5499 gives -0.14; 6.89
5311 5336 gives -0.25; 6.92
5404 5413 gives 0.18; 6.71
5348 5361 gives -0.44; 7.08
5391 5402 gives 0.18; 6.74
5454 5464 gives 0.12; 6.77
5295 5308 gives -0.26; 6.99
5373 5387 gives -0.24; 6.97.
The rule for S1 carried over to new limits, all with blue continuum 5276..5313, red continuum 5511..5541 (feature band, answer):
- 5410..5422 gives 0.20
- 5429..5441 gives 0.23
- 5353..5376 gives 0.23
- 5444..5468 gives 0.24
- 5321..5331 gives 0.41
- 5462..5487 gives -0.03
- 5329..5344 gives 0.24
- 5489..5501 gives -0.03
